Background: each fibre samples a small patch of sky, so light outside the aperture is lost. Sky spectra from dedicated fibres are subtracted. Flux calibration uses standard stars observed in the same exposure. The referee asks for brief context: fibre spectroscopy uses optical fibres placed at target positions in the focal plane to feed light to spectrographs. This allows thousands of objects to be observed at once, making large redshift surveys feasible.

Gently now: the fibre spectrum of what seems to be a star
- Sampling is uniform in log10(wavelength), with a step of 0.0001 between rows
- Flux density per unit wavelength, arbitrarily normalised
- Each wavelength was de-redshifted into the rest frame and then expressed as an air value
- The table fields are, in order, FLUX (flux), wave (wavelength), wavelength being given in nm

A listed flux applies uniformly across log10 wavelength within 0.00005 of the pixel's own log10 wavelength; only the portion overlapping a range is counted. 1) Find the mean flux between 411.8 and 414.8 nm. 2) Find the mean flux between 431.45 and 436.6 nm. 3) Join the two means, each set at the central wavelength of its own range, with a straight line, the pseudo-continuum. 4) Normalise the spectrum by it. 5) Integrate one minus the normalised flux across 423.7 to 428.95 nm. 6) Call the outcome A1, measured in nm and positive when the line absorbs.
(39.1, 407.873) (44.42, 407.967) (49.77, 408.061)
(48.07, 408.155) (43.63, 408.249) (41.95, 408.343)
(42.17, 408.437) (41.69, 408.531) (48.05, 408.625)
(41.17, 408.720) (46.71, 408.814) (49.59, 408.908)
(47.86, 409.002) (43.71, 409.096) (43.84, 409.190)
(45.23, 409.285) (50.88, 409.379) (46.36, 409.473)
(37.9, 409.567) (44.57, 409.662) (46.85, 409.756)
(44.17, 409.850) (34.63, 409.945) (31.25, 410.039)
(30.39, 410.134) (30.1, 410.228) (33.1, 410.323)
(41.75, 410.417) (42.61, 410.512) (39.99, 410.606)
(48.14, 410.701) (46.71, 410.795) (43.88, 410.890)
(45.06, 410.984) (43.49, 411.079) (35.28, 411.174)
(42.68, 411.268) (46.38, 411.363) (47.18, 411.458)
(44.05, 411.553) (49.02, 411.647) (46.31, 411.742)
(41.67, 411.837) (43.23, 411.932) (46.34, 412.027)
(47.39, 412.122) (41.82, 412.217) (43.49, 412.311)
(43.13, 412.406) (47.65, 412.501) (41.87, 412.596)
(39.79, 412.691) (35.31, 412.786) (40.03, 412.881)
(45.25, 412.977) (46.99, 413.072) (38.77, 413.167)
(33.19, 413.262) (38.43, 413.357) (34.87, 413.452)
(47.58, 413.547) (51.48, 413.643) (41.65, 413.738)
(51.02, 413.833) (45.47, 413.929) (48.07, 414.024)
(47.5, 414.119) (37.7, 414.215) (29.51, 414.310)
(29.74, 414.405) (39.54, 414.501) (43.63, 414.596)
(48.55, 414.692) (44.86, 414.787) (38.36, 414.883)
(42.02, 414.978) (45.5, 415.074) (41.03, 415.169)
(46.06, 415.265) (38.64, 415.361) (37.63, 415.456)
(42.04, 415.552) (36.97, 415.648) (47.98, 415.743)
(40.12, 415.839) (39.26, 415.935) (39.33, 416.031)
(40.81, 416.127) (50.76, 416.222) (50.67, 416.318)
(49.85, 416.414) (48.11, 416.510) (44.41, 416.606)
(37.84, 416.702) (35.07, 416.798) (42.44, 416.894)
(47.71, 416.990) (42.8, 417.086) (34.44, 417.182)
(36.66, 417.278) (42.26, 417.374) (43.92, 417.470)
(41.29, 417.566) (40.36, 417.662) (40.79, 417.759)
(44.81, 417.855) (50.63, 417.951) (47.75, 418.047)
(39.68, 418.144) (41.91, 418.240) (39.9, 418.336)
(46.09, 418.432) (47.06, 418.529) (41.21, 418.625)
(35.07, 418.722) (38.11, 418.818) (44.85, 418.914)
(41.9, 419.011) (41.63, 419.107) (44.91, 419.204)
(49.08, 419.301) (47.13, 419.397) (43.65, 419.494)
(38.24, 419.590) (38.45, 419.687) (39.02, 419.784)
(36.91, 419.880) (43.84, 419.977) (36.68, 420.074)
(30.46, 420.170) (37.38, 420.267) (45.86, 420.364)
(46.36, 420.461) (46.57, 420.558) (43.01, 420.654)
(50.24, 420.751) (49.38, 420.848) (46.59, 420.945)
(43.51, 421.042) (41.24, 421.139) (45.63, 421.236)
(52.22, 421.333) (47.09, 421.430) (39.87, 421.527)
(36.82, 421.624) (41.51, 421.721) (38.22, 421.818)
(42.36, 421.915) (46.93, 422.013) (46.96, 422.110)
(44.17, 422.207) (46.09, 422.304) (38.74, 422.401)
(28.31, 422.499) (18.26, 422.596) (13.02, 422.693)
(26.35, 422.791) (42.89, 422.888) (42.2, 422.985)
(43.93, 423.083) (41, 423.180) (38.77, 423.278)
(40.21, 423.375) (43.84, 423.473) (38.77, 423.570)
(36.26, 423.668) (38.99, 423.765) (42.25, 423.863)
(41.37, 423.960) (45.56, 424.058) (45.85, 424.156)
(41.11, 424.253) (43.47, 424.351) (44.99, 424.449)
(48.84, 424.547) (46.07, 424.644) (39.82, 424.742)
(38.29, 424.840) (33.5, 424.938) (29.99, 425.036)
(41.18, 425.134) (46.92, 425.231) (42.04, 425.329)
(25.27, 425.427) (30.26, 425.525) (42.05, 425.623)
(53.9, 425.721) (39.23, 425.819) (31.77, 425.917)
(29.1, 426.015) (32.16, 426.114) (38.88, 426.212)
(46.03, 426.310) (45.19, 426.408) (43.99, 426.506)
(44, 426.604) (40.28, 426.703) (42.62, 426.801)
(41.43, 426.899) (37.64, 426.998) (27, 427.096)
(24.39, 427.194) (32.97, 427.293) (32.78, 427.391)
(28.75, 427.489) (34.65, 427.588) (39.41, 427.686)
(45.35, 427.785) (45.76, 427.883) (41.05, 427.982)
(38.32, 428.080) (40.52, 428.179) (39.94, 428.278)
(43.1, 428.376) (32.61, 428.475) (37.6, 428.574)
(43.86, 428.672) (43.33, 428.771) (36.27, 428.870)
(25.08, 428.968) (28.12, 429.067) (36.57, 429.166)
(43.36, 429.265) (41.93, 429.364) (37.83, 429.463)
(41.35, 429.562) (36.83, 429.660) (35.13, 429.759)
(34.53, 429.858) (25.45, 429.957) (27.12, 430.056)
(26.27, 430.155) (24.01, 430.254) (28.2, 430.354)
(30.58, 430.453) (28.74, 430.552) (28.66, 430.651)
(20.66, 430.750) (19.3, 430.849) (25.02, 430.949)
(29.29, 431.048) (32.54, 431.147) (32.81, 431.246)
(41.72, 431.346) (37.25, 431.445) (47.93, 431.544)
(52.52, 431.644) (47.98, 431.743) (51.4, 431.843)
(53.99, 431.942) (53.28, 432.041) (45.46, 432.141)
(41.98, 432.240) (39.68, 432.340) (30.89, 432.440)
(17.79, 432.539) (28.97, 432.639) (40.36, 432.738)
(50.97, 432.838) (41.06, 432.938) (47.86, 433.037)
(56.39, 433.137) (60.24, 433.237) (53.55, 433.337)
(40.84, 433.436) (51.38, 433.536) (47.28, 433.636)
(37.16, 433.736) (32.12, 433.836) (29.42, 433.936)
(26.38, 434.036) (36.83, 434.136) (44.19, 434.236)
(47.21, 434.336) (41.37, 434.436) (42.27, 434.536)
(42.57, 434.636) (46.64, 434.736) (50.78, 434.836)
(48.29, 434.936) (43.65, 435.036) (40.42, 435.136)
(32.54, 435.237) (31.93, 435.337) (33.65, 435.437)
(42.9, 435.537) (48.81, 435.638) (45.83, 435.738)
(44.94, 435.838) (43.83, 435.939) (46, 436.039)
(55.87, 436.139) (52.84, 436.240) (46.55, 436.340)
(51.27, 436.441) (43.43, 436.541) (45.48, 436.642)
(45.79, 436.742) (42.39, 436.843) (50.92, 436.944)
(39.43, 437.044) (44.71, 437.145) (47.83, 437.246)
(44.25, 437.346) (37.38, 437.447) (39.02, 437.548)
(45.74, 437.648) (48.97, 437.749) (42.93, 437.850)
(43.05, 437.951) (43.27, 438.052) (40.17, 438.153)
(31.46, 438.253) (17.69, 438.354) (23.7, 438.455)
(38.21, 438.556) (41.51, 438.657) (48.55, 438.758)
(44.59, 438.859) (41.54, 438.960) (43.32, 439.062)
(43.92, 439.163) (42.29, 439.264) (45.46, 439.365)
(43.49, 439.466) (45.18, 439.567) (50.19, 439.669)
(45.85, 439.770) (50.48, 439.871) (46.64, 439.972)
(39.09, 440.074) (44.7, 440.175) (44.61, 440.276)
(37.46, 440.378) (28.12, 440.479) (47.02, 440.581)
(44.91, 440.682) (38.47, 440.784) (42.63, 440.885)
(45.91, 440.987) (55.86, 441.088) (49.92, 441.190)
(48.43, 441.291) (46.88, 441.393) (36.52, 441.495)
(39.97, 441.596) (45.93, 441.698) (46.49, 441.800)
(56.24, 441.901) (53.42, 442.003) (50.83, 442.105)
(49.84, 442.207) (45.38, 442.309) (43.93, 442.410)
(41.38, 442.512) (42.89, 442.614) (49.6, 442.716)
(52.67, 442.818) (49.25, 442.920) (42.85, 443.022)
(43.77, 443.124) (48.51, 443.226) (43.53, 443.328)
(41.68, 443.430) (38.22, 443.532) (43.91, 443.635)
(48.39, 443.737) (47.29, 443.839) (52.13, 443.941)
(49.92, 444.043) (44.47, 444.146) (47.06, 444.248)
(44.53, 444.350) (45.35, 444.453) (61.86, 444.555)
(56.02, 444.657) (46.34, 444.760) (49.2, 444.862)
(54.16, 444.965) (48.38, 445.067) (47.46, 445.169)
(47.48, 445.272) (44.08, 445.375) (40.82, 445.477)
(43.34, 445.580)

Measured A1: 0.49 nm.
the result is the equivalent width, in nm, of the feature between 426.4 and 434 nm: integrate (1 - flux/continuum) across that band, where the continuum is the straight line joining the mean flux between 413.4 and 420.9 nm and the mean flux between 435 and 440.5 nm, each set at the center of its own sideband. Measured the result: 0.84 nm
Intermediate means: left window 42.5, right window 42.7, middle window 37.9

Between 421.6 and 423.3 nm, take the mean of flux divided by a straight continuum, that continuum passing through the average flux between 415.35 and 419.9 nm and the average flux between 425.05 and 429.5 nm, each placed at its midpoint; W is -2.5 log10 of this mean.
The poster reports 0.07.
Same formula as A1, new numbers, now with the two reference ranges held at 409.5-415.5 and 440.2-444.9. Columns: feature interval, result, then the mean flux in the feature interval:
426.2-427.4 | 0.15 nm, 38.4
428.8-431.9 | 0.72 nm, 34.1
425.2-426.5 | 0.15 nm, 38.7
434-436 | 0.15 nm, 41.9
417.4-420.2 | 0.06 nm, 42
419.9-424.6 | 0.24 nm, 41.1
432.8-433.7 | -0.10 nm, 49.7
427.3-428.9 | 0.19 nm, 38.8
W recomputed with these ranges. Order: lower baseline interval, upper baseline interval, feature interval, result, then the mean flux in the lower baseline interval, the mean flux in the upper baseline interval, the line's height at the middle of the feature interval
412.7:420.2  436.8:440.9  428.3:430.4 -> 0.20 mag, 42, 42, 42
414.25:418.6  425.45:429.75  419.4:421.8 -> -0.05 mag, 42.2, 38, 40.6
